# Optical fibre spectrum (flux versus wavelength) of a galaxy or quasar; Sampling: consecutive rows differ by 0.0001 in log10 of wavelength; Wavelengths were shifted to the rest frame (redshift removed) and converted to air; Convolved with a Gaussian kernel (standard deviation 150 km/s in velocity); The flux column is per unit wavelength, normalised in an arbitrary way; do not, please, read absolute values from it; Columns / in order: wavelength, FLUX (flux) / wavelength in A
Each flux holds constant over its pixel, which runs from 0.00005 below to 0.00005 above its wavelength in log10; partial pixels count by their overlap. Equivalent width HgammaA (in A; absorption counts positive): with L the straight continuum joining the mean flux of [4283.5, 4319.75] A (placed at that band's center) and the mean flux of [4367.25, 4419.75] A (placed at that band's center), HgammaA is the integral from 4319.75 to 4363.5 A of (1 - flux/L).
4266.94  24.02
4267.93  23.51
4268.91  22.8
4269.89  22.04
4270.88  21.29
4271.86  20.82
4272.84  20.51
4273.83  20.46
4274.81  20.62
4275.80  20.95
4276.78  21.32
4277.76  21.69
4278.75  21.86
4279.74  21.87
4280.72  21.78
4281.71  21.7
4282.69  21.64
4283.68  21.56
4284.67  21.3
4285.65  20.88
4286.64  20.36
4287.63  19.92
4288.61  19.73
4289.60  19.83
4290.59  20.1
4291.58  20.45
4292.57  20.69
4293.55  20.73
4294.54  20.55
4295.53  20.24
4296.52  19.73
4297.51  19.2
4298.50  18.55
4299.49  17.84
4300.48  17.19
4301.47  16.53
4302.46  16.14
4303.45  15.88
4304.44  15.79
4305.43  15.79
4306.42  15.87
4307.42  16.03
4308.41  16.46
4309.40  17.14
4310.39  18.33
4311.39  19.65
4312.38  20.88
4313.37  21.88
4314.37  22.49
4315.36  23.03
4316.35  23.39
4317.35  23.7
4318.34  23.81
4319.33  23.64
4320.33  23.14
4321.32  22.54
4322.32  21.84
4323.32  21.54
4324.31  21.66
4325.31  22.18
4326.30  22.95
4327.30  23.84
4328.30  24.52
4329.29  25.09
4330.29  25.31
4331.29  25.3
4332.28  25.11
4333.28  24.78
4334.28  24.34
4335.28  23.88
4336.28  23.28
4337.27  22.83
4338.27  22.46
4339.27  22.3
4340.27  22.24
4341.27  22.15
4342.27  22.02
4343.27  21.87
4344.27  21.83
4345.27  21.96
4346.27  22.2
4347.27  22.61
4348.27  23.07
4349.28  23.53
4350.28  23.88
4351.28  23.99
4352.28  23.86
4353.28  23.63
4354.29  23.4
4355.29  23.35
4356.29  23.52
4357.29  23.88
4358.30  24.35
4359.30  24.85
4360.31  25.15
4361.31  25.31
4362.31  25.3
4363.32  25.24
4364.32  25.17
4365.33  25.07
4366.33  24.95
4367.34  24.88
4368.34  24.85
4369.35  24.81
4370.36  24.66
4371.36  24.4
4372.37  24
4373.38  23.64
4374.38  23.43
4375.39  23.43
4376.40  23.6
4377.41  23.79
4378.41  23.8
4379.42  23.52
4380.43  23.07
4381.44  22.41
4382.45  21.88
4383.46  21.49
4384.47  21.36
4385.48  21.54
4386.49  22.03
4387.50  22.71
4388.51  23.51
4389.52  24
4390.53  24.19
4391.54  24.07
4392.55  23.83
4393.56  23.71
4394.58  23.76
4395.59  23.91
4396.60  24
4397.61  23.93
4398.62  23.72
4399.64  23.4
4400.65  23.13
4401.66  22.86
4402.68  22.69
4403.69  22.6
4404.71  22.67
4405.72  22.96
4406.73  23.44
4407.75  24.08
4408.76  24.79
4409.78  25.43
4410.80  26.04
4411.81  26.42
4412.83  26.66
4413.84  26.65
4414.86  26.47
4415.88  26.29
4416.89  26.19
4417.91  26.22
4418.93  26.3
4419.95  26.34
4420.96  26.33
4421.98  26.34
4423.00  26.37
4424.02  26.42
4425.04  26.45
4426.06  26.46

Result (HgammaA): -4.0 A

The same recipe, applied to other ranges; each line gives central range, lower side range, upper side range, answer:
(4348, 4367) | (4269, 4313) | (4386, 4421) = -1.6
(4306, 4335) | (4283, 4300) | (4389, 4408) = -1.5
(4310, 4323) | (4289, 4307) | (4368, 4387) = -1.8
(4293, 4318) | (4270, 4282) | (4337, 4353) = 3.3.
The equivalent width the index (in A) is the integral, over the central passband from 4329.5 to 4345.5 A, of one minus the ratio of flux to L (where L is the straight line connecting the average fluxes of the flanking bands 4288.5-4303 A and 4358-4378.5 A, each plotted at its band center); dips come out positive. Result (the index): -0.8 A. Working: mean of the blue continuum 19.1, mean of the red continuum 24.5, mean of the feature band 23.3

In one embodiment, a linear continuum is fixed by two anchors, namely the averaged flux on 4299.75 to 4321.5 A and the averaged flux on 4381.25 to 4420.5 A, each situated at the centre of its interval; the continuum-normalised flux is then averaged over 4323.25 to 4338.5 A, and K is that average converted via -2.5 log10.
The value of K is -0.16 mag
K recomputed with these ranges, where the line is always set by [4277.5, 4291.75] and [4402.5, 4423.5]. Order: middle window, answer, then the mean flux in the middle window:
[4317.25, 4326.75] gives -0.02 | 22.7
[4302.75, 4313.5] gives 0.24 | 17.4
